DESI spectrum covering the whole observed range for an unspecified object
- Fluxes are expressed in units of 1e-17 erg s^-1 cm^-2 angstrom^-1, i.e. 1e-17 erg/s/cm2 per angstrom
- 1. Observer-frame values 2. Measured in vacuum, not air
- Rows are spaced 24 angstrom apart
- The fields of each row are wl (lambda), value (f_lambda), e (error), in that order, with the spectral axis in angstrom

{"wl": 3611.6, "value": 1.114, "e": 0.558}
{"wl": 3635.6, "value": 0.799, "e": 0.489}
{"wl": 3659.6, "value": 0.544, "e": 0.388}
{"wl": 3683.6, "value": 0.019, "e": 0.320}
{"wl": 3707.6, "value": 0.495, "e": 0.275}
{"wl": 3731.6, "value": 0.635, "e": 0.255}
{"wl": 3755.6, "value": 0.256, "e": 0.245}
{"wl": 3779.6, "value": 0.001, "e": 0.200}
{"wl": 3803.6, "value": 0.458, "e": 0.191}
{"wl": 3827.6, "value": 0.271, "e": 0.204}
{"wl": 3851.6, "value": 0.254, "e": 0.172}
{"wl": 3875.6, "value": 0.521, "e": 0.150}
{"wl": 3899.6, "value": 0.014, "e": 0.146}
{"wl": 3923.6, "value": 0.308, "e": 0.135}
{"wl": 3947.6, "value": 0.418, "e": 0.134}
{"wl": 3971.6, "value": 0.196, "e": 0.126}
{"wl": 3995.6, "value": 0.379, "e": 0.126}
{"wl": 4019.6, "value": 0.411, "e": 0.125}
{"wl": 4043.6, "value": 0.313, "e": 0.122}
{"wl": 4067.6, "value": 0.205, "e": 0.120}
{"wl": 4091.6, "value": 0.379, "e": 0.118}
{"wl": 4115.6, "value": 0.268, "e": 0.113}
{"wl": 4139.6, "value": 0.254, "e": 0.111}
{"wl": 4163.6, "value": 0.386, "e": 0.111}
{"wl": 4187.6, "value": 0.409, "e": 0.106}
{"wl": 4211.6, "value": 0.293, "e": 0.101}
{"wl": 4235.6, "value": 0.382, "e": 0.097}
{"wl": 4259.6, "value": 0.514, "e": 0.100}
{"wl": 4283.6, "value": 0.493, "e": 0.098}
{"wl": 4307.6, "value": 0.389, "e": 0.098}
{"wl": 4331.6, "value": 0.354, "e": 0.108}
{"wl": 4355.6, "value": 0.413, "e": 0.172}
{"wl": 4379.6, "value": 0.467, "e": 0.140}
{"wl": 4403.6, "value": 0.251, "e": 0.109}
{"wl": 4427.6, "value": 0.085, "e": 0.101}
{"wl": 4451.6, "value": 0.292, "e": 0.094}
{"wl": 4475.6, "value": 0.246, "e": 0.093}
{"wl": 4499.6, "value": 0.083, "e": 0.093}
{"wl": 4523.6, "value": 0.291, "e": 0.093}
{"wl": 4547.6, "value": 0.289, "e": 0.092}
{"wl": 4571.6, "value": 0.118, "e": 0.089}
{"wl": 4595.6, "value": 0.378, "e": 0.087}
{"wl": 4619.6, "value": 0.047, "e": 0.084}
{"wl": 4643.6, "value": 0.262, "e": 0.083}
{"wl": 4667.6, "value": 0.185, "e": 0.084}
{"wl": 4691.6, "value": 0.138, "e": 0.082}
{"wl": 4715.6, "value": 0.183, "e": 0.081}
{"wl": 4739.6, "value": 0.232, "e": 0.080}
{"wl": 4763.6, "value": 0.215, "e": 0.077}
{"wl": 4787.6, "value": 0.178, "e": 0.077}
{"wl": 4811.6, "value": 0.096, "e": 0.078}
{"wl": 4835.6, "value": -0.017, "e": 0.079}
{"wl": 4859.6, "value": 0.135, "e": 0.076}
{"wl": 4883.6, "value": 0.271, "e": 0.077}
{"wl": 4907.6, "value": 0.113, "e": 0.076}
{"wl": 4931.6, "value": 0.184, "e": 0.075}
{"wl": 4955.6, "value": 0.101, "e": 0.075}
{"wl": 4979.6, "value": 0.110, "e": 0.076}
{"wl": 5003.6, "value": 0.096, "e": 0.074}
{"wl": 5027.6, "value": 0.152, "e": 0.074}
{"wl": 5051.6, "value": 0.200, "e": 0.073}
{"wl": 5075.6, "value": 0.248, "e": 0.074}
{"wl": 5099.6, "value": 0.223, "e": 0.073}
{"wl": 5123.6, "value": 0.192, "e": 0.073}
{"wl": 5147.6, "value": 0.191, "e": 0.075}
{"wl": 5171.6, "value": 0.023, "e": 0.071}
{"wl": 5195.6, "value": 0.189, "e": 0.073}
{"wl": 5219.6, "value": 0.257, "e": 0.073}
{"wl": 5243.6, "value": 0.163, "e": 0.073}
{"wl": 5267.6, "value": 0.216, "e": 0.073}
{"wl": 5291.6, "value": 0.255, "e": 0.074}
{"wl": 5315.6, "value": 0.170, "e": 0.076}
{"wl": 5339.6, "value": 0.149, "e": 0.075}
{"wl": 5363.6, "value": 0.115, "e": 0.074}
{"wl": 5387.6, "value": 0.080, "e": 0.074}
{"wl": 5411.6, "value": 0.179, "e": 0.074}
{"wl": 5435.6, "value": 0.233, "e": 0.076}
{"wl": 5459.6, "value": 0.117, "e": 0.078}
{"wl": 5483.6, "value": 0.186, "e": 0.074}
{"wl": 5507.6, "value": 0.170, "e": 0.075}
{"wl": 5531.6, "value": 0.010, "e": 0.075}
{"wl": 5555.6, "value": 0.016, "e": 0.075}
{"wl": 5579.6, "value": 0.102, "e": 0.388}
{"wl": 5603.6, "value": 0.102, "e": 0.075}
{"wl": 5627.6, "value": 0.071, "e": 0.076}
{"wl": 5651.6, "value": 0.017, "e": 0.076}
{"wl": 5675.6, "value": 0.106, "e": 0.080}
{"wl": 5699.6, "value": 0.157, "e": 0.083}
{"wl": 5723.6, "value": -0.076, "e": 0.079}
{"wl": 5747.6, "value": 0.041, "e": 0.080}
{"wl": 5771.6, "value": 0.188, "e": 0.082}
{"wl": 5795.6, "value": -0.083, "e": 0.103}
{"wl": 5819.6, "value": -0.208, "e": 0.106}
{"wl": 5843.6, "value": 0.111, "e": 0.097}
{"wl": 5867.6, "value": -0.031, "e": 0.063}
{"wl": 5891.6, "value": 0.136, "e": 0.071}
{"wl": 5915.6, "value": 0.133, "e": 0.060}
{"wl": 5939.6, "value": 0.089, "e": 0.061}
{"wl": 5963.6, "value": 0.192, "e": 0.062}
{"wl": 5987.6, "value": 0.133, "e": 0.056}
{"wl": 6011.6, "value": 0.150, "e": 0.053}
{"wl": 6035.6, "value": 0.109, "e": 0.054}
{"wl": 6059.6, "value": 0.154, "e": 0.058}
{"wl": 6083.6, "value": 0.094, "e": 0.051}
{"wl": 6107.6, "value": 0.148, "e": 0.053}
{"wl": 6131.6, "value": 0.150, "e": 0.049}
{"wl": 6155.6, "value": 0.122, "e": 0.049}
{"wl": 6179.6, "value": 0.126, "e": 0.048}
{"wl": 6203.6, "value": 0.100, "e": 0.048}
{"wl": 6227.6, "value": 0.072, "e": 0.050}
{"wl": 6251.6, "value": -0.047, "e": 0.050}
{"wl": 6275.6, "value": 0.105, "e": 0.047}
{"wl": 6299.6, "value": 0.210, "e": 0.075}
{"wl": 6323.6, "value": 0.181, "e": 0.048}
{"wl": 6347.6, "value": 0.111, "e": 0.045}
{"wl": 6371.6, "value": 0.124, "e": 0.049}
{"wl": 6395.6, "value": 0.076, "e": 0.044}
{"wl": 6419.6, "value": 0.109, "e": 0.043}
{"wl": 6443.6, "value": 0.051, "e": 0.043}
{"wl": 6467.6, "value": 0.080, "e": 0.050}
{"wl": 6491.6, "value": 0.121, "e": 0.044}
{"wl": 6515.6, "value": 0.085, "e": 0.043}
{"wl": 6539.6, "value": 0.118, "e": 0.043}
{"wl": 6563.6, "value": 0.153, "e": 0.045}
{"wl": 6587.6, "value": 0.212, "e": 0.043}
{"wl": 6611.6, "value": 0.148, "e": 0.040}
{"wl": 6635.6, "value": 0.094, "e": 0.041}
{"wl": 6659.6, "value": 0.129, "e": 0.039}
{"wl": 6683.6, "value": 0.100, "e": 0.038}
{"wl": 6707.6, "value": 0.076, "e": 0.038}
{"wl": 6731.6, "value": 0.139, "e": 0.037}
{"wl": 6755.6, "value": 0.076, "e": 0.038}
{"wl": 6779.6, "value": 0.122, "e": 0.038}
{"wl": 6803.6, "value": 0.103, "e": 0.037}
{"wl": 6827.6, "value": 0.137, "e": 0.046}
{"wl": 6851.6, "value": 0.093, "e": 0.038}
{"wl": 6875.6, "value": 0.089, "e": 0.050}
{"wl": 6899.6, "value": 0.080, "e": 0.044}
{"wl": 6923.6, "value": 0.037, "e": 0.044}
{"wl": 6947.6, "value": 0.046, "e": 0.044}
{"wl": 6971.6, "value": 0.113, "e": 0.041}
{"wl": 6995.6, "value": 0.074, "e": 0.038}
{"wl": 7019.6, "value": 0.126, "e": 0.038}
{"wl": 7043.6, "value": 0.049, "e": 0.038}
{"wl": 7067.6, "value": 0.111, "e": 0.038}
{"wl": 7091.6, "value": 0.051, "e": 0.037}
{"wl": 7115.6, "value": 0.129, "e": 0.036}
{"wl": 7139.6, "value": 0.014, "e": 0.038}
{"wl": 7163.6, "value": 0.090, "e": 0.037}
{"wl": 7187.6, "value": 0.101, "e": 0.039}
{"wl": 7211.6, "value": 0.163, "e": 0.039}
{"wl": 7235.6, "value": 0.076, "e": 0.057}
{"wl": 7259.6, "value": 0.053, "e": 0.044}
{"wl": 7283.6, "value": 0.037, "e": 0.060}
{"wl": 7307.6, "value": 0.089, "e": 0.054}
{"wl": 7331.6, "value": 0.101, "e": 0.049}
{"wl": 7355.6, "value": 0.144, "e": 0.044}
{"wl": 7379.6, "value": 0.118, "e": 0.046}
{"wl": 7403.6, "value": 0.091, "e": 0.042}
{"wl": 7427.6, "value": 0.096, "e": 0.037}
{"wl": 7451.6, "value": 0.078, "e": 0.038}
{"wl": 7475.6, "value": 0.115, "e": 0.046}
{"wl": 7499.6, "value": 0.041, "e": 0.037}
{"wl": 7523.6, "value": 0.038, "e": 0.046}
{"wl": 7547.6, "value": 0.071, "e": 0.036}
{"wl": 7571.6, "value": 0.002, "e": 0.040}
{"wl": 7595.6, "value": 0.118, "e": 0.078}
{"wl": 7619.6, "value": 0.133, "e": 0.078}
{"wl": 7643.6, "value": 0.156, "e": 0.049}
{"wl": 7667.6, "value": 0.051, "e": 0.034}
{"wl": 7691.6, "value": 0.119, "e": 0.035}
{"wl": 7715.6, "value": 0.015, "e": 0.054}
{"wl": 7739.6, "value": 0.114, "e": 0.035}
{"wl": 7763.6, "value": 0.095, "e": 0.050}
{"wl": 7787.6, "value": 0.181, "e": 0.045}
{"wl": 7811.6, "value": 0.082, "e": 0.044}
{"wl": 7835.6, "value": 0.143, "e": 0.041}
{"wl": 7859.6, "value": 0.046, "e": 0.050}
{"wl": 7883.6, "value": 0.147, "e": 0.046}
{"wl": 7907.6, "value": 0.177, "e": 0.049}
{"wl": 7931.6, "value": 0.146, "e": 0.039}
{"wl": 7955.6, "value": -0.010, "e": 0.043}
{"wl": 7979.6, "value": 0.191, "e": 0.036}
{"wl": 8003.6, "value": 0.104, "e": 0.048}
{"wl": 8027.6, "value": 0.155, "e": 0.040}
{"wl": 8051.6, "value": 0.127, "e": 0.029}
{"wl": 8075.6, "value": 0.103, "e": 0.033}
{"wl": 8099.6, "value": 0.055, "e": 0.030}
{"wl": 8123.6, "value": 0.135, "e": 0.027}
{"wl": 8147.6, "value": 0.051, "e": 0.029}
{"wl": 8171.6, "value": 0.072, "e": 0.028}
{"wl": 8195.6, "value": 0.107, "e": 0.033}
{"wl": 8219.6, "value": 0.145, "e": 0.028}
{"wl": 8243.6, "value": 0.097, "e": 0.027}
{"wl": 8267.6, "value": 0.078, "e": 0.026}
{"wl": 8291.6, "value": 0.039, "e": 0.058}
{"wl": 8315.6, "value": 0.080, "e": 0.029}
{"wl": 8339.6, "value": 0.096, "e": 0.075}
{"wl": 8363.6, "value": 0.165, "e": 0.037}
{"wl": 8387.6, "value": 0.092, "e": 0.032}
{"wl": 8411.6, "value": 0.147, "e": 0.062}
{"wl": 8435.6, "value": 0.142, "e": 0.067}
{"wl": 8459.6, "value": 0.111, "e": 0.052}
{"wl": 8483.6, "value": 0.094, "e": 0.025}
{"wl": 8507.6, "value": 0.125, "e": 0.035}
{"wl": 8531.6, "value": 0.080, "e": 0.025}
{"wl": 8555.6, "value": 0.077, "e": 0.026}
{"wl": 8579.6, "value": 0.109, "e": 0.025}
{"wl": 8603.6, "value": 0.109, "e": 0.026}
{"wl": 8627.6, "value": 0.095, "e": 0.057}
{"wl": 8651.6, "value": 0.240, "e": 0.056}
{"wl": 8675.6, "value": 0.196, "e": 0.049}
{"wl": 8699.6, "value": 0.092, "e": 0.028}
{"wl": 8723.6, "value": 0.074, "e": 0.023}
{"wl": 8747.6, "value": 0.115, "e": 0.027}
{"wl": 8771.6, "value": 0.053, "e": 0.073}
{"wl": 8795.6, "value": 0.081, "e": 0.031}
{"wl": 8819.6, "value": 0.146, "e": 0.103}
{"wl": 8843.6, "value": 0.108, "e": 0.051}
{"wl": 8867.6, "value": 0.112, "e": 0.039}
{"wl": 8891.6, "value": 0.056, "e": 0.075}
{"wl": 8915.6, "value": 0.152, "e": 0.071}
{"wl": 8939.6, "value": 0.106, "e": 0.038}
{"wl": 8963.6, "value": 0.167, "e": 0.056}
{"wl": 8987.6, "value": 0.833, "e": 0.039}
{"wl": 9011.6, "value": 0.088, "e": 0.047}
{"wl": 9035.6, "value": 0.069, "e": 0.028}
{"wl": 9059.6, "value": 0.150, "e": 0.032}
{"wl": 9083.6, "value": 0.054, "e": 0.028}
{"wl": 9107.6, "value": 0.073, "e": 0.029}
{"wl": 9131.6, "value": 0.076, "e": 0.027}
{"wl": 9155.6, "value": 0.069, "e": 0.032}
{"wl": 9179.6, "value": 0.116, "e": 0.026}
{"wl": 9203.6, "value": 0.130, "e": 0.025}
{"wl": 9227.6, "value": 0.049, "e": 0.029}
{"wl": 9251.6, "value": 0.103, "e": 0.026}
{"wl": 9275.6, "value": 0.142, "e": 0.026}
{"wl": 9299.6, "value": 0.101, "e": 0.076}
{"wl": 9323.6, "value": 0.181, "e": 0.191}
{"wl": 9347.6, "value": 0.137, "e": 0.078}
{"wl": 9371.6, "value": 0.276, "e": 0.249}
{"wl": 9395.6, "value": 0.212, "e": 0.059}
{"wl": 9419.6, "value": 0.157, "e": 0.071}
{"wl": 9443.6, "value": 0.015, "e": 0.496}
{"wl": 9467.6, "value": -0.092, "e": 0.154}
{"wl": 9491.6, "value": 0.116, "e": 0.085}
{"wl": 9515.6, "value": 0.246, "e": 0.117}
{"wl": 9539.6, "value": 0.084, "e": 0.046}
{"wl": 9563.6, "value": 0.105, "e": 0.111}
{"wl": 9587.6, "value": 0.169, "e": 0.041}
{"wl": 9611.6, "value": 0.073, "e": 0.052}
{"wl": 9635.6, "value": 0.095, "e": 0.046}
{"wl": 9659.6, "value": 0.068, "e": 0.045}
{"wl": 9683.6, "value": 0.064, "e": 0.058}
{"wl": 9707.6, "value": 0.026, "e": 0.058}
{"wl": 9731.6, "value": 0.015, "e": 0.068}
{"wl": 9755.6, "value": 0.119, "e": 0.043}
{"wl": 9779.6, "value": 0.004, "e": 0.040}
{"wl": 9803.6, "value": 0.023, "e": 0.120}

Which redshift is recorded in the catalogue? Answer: 1.41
